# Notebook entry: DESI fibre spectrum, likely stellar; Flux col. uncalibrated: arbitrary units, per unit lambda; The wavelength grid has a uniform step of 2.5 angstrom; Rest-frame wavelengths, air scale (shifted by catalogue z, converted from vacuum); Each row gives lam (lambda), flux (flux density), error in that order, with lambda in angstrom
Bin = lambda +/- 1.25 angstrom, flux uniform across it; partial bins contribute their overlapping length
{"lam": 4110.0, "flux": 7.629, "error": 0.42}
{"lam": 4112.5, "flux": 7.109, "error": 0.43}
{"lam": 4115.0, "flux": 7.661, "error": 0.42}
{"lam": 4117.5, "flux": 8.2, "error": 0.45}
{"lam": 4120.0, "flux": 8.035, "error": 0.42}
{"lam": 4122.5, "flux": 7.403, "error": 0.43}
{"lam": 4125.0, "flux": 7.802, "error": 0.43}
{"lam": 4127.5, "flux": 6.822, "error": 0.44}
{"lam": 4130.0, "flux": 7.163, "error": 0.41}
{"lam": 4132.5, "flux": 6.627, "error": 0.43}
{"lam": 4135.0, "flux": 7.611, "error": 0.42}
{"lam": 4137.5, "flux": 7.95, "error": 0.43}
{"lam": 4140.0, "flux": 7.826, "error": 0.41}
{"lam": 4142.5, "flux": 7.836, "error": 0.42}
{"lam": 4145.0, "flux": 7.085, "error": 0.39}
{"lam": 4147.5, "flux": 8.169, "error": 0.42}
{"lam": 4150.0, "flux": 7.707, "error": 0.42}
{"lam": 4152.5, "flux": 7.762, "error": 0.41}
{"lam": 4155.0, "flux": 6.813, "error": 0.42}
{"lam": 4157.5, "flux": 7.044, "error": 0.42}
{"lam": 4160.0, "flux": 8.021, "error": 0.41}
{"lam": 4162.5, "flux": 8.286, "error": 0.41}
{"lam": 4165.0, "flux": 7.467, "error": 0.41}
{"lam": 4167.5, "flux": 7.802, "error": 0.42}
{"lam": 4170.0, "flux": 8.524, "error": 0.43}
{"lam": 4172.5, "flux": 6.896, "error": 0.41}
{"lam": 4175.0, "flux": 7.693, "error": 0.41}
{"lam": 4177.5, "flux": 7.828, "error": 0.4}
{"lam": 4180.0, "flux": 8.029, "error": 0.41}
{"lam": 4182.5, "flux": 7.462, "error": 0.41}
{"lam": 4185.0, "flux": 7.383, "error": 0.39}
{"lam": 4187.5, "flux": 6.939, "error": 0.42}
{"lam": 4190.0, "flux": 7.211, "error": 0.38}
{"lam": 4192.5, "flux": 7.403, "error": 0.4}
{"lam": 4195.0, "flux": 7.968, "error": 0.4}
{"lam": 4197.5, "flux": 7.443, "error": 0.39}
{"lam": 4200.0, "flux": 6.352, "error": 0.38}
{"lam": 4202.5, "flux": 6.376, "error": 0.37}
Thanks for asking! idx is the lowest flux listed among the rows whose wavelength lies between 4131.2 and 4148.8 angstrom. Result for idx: 6.627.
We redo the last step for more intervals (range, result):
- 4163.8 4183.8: 6.896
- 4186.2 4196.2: 6.939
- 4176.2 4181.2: 7.828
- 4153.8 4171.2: 6.813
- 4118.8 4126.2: 7.403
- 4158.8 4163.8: 8.021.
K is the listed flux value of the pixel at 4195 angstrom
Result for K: 7.968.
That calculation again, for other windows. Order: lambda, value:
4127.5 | 6.822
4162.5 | 8.286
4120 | 8.035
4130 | 7.163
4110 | 7.629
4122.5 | 7.403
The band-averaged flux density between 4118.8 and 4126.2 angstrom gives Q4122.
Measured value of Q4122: 7.74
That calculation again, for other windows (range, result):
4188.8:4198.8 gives 7.5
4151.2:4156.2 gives 7.3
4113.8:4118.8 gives 7.93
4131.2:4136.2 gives 7.11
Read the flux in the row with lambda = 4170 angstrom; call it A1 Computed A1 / 8.524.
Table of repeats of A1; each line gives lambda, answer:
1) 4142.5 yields 7.836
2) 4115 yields 7.661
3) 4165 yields 7.467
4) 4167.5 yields 7.802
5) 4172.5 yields 6.896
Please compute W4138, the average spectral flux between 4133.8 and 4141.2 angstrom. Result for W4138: 7.8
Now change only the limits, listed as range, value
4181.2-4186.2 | 7.43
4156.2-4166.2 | 7.7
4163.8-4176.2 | 7.68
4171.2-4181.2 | 7.61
